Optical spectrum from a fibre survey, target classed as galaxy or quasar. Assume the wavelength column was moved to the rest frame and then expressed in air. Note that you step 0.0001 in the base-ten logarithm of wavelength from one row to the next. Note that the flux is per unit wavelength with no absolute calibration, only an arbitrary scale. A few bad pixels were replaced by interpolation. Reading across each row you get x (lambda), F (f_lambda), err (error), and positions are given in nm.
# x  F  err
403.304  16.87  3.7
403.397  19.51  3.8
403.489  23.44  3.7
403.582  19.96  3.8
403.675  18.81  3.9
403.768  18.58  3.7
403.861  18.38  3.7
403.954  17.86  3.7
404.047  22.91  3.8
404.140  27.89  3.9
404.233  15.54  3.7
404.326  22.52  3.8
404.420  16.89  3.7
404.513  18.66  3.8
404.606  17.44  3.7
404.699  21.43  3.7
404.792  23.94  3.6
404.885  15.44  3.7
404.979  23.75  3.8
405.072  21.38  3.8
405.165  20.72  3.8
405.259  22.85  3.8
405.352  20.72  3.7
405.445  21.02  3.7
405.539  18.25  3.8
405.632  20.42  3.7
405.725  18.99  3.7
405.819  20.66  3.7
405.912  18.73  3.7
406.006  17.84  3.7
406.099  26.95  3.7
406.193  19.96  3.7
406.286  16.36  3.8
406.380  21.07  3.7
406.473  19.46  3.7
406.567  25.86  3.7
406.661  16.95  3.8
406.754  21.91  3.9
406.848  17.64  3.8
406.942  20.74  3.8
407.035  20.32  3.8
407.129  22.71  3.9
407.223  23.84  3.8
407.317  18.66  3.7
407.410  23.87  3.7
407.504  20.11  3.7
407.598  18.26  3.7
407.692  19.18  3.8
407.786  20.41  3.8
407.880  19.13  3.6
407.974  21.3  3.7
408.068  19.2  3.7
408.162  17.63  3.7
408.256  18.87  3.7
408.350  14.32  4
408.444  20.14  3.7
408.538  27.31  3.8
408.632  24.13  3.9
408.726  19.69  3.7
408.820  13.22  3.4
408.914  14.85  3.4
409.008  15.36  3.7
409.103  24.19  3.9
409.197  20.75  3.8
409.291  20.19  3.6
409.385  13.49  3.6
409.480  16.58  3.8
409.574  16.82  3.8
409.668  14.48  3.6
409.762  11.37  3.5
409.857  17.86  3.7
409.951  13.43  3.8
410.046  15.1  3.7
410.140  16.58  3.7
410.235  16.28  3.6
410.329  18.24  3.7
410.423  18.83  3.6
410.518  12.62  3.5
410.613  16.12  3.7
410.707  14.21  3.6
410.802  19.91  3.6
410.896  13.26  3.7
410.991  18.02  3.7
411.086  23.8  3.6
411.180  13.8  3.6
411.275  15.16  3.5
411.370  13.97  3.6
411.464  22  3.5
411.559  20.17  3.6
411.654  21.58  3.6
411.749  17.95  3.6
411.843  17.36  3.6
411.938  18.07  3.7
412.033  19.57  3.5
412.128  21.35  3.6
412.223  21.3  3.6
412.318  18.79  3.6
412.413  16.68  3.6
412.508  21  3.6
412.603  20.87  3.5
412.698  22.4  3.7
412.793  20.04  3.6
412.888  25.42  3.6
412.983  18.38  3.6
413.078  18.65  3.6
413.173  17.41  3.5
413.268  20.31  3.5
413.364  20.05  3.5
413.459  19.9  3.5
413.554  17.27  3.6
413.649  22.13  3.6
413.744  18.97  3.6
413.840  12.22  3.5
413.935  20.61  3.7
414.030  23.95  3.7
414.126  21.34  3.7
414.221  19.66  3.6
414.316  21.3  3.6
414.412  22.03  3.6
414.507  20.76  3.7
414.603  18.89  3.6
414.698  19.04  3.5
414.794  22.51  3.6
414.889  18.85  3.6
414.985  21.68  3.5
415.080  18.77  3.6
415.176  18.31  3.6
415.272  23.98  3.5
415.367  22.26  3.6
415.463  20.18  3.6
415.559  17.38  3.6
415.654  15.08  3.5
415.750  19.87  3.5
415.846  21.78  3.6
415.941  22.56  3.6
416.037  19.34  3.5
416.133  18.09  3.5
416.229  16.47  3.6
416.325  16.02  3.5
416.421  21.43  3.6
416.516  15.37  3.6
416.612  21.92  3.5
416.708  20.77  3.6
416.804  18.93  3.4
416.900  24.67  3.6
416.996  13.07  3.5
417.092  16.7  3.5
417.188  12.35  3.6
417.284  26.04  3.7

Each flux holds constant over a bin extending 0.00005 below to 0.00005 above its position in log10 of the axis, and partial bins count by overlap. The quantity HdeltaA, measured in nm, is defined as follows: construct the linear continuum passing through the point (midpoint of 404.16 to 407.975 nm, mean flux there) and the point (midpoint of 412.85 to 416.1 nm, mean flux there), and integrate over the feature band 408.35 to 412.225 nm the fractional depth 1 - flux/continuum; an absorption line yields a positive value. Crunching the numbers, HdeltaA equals 0.47 nm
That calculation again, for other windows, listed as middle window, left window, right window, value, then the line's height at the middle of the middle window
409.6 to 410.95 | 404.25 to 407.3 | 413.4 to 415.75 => 0.30 nm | 20.1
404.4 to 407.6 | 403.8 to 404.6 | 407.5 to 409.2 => -0.13 nm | 19.6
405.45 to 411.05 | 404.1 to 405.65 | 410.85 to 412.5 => 0.23 nm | 19.5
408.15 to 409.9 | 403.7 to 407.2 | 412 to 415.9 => 0.20 nm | 20.2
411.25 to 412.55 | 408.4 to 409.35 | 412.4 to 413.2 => 0.08 nm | 20.2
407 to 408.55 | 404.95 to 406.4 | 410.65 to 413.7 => 0.00 nm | 20.1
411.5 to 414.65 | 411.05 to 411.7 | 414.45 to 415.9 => -0.12 nm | 19.2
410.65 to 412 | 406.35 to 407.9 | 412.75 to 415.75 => 0.16 nm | 20.2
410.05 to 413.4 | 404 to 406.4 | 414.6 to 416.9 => 0.24 nm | 20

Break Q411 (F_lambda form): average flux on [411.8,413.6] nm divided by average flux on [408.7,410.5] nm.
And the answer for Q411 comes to 1.19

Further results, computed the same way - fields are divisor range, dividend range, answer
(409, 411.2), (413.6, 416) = 1.20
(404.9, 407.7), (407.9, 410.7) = 0.85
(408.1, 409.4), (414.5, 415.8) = 1.04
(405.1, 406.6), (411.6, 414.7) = 0.97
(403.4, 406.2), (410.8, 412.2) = 0.90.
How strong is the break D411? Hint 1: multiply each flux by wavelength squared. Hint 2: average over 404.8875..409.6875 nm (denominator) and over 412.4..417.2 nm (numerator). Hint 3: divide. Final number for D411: 1.03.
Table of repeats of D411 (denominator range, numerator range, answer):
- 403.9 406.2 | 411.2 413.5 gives 0.98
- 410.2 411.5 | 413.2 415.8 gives 1.20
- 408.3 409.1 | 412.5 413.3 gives 1.10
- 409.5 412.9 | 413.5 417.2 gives 1.11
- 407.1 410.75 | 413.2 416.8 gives 1.12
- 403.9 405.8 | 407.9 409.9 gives 0.91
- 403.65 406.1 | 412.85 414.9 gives 1.03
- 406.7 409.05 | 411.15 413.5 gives 1.00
